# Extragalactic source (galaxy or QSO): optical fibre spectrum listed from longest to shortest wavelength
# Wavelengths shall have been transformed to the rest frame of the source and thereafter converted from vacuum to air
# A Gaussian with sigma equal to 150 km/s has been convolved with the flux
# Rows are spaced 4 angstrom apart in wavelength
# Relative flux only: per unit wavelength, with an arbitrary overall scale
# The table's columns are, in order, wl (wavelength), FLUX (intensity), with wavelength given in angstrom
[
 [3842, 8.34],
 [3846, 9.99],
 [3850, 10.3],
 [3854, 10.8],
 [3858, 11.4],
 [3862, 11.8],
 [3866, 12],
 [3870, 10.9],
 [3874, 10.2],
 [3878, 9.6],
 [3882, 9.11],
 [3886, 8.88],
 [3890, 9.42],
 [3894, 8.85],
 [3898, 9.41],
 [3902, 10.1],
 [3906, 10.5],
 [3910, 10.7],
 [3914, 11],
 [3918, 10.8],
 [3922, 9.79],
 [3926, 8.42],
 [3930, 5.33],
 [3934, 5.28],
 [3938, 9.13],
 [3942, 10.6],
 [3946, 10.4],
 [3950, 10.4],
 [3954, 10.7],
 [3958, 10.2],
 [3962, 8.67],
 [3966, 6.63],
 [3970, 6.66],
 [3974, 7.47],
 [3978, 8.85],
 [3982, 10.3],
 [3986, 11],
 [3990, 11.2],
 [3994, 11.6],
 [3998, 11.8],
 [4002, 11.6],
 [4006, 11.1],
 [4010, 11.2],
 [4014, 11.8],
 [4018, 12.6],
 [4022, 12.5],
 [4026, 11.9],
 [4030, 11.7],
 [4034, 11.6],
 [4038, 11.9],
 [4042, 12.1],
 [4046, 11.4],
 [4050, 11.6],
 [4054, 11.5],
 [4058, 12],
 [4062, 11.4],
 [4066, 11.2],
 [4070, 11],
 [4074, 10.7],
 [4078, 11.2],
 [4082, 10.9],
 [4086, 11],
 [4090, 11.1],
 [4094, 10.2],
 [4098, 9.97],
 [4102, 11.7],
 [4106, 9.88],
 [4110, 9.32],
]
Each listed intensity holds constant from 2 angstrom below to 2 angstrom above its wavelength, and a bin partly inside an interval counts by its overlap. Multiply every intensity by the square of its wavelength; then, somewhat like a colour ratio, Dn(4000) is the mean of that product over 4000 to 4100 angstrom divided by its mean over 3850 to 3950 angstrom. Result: 1.26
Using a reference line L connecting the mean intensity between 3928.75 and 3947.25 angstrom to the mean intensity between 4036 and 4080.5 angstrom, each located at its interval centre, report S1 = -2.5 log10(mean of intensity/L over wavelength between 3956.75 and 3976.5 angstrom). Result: 0.138 mag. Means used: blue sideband 8.17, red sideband 11.4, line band 7.86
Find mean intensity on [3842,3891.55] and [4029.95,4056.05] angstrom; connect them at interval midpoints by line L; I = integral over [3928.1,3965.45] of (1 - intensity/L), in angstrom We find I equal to 7.0 angstrom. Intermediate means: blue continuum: 10.3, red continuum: 11.7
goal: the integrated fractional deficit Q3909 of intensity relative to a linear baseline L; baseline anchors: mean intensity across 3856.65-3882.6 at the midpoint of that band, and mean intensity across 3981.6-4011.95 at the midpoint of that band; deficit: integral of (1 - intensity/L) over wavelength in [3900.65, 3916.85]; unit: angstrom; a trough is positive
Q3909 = 0.5 angstrom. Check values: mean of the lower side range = 10.8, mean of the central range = 10.6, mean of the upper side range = 11.3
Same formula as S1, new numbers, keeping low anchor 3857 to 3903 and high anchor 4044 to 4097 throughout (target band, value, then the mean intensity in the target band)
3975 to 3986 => 0.11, 9.64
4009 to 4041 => -0.10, 11.9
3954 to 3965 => 0.12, 9.41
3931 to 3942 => 0.34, 7.65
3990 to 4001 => -0.08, 11.6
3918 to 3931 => 0.21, 8.49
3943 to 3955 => 0.00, 10.5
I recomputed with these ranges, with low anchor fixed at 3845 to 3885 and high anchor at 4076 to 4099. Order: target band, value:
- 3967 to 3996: 3.2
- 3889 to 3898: 1.2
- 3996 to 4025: -3.0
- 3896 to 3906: 0.7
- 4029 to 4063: -3.1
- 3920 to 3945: 5.8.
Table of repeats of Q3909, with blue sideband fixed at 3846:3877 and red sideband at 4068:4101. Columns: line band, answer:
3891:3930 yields 4.3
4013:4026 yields -1.7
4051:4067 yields -1.1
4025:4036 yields -0.9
